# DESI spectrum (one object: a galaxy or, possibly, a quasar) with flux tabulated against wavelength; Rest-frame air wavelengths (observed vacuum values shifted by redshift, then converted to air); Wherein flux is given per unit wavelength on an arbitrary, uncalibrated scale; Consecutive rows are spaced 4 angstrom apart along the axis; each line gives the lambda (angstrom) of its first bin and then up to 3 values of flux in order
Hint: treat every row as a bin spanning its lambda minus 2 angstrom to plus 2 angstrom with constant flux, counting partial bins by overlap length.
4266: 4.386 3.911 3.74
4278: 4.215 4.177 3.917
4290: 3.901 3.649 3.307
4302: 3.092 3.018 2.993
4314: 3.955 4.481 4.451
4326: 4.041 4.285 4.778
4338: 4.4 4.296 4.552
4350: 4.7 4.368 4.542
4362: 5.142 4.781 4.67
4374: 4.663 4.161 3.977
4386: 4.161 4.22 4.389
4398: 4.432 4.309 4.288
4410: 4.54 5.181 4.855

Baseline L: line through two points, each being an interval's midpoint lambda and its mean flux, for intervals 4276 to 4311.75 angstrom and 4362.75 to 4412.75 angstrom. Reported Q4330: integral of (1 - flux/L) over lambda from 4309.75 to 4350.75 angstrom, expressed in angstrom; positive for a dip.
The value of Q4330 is -4.1 angstrom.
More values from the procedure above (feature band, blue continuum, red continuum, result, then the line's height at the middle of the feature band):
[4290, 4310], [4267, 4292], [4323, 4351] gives 4.1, 4.15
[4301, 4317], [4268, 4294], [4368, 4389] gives 2.8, 4.06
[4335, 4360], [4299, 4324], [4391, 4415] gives -3.2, 3.98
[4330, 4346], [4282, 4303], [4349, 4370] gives -0.4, 4.37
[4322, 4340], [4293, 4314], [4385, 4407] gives -4.1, 3.57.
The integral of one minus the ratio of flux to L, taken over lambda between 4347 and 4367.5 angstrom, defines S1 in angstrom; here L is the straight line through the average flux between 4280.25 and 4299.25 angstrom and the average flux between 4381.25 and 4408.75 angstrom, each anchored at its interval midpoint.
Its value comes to -3.0 angstrom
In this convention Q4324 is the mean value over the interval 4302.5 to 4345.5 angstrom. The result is 4.05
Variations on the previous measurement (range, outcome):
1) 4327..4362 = 4.51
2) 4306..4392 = 4.33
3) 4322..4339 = 4.38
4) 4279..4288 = 4.07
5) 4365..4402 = 4.37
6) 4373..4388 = 4.21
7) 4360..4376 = 4.81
